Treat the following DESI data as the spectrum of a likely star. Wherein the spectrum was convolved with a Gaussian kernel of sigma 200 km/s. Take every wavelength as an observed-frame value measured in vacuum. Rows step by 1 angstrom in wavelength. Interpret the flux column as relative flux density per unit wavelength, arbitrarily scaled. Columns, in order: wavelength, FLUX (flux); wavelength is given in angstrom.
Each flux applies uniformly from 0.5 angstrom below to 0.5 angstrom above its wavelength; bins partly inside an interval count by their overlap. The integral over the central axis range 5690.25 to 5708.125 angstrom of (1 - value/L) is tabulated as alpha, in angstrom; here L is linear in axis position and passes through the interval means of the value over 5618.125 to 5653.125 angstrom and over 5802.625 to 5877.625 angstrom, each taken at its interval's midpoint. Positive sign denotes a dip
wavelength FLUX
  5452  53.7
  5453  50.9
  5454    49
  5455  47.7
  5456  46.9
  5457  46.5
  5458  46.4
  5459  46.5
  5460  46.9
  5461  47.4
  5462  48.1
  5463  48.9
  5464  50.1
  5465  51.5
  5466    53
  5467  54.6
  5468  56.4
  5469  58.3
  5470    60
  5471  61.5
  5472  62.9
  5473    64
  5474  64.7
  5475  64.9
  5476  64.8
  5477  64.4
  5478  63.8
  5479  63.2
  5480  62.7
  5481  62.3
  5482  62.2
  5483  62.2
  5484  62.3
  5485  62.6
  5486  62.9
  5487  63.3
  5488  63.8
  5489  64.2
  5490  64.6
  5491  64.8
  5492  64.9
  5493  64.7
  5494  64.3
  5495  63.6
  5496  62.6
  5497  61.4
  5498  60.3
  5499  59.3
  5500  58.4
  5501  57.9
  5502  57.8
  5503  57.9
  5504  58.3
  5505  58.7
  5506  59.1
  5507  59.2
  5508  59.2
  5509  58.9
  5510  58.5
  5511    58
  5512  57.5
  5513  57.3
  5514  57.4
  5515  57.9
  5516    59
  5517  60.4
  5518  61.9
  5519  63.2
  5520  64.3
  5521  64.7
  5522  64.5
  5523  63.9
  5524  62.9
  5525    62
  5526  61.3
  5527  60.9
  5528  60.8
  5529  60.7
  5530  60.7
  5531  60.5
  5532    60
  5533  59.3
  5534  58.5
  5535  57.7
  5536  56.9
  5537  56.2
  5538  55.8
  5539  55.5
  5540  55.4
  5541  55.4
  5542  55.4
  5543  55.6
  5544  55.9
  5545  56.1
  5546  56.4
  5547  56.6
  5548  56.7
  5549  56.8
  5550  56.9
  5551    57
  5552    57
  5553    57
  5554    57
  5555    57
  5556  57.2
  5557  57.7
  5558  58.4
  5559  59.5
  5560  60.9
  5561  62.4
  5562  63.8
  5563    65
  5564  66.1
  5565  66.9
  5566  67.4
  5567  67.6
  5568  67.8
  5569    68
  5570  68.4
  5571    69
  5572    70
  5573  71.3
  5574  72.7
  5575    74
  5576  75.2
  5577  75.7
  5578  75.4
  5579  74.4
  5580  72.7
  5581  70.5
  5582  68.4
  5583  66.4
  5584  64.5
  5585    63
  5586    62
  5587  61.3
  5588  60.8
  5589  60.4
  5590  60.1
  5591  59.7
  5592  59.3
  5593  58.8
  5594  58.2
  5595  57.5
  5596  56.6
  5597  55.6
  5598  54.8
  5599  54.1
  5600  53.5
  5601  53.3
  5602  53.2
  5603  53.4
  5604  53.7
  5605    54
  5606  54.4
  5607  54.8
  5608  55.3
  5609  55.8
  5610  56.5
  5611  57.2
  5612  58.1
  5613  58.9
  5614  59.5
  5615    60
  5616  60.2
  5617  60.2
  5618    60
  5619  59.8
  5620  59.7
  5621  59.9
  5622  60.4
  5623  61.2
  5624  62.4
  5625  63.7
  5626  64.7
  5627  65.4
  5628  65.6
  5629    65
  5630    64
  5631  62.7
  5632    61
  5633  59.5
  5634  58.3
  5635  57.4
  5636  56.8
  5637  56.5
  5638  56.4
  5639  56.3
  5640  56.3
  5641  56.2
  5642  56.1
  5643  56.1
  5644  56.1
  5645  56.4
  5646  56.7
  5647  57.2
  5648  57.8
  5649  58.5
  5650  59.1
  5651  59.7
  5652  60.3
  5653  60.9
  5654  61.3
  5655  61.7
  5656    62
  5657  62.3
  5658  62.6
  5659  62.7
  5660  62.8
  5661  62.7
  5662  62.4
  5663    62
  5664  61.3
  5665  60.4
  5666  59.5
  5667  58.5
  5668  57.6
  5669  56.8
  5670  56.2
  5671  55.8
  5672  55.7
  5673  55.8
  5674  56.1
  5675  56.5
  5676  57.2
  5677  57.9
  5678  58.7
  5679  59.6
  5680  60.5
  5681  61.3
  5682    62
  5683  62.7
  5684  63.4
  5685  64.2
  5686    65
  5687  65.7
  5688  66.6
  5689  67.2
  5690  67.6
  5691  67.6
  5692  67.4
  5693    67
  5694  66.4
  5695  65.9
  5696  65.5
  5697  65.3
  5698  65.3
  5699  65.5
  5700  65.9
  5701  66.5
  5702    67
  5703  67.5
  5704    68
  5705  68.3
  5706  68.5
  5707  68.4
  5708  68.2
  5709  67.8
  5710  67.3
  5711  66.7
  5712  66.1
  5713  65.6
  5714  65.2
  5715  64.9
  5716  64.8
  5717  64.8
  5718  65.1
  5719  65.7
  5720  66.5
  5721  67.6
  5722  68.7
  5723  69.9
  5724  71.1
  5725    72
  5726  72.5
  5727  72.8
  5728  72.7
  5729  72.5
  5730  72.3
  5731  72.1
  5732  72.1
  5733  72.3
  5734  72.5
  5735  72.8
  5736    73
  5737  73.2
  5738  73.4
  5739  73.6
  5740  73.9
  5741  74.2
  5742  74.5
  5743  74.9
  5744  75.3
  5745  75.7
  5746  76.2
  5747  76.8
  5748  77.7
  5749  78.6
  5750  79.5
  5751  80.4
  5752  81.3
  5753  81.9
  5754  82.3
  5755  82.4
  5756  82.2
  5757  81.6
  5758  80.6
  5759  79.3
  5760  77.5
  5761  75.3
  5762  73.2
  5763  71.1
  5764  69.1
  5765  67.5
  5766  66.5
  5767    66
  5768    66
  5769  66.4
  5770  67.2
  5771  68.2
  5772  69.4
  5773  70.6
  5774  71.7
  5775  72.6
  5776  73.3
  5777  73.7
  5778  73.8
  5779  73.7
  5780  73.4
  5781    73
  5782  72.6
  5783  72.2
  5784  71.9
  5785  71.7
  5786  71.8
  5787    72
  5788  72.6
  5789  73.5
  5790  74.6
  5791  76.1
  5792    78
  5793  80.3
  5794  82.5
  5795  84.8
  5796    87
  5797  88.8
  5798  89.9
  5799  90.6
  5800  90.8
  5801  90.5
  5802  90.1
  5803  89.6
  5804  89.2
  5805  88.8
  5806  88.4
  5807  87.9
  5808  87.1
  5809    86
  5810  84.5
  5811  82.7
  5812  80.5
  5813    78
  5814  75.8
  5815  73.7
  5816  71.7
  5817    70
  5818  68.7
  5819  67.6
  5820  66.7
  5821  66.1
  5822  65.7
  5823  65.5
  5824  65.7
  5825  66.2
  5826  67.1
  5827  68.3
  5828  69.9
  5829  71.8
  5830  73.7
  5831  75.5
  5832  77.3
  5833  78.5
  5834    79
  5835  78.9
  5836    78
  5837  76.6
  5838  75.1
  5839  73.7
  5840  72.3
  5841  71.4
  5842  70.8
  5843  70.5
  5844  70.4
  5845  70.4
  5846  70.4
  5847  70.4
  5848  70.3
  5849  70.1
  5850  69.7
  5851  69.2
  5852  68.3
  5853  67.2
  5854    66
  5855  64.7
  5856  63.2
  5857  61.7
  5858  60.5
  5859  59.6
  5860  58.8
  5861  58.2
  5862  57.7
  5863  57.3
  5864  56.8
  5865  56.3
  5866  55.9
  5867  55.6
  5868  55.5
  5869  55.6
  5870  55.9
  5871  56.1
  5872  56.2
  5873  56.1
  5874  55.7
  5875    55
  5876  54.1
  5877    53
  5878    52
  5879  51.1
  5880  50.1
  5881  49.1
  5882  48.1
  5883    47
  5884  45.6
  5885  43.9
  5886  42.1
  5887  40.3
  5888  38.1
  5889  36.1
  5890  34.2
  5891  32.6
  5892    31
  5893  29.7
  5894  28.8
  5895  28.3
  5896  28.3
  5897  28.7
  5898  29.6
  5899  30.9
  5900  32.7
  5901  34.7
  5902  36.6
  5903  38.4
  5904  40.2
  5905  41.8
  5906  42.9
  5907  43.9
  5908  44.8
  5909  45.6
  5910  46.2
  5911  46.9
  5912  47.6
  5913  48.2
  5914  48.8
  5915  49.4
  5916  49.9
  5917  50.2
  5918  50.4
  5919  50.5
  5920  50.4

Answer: -1.3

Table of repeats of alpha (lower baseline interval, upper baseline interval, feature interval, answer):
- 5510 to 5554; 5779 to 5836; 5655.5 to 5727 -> 5.6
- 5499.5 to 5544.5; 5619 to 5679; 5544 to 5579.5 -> -2.8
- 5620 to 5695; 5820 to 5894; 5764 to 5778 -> -2.1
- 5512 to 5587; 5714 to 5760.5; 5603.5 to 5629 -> 2.7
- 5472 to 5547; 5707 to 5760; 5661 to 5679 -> 2.9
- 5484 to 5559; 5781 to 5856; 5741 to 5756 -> -1.4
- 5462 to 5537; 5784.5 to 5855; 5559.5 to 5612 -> 1.5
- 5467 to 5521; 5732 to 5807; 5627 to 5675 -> 7.4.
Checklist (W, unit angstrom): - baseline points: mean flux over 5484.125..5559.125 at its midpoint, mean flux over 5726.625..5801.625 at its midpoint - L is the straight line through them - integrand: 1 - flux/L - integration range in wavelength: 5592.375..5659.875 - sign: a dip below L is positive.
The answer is 8.0 angstrom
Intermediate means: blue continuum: 59.6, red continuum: 75.6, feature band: 58.6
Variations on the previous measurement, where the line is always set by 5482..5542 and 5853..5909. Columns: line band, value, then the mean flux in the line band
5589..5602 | 0.1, 56.8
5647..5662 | -1.5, 60.9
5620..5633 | -1.5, 62.7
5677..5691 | -2.4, 63.4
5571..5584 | -3.1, 71.8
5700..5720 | -5.0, 66.6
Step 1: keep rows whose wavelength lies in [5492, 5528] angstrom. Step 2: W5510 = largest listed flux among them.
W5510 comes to 64.9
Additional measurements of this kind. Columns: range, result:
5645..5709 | 68.5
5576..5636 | 75.7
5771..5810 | 90.8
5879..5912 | 51.1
